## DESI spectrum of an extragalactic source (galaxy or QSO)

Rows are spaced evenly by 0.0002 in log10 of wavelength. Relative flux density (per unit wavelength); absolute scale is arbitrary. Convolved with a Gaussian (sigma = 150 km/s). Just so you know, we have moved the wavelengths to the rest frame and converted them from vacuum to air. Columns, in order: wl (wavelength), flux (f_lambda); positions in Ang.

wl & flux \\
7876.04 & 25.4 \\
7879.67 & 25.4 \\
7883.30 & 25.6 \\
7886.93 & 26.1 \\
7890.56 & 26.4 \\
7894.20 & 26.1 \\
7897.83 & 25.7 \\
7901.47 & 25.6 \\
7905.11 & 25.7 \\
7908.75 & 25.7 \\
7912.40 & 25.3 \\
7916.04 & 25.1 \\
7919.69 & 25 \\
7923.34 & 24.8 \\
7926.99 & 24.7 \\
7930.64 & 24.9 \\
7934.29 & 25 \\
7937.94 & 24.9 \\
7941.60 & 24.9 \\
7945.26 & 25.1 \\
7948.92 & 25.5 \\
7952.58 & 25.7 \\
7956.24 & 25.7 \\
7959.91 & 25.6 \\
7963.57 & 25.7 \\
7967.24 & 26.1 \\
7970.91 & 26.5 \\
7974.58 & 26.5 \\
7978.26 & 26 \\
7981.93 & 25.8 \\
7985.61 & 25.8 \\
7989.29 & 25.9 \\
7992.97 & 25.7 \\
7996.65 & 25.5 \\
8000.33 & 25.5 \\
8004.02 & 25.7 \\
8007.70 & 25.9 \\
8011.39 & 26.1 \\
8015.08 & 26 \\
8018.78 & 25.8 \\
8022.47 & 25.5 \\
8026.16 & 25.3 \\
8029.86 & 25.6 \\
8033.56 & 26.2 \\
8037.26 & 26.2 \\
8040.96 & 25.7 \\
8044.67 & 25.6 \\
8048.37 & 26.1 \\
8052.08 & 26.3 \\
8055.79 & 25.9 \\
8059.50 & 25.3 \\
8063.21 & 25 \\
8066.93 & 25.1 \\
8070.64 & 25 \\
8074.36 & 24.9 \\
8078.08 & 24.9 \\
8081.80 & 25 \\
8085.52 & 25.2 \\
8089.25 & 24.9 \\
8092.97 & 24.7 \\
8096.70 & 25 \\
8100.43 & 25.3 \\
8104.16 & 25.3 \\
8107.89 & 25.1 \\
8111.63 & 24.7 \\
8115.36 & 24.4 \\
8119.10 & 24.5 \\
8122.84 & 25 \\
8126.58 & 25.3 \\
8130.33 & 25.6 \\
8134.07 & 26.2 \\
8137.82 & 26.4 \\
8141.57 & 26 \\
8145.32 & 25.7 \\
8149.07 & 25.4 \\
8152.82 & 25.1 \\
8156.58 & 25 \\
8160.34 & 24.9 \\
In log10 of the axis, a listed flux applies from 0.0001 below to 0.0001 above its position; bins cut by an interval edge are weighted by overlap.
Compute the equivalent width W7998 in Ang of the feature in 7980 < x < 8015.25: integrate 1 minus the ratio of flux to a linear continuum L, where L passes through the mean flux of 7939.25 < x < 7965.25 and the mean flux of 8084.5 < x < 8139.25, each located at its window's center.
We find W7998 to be -0.6 Ang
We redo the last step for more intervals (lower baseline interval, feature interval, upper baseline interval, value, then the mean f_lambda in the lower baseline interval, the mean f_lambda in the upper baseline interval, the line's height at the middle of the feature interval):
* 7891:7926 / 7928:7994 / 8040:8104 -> -0.56 Ang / 25.5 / 25.3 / 25.4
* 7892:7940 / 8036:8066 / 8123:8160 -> -0.33 Ang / 25.3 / 25.6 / 25.5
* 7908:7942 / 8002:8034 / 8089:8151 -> -0.80 Ang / 25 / 25.3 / 25.1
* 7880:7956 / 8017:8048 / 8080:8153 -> -0.55 Ang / 25.4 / 25.2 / 25.3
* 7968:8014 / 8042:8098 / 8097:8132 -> 0.16 Ang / 25.9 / 25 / 25.3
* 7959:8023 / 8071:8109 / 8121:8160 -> 0.93 Ang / 25.9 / 25.5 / 25.7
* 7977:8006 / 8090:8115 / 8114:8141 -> 0.47 Ang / 25.7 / 25.4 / 25.5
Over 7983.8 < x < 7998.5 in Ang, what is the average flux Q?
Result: 25.7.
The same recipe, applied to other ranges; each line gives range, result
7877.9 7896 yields 25.9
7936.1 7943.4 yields 24.9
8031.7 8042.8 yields 26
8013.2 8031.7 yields 25.6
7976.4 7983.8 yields 25.9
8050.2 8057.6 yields 26.1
